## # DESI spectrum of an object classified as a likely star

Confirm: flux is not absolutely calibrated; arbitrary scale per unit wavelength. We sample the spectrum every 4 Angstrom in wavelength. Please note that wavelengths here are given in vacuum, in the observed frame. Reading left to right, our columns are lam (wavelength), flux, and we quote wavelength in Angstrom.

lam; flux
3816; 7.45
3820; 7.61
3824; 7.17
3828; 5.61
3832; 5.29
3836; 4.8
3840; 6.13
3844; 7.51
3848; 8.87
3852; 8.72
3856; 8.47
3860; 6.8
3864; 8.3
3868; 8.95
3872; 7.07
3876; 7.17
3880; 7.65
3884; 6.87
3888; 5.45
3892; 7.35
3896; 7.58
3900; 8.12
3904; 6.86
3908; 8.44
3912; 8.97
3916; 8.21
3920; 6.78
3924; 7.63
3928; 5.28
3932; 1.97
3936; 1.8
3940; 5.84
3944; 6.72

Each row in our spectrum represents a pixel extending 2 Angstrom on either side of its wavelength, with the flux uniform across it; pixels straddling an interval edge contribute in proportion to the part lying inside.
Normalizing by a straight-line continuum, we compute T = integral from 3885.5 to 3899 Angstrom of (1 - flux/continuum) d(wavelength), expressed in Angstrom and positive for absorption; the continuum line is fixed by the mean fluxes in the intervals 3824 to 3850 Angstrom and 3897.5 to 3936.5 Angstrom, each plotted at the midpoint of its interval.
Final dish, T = -0.7 Angstrom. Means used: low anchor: 6.43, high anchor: 6.6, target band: 6.89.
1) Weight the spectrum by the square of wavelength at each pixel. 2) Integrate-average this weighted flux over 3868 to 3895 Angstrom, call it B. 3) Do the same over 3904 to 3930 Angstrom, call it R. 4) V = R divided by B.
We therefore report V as 1.08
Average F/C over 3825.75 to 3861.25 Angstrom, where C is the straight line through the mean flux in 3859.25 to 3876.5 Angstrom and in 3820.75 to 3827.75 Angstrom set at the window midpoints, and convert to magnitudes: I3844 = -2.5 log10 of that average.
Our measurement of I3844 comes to 0.06 mag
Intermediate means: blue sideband 6.86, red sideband 7.76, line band 6.92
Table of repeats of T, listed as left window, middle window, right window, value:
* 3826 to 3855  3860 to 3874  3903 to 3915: -1.2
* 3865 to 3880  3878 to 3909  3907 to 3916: 3.7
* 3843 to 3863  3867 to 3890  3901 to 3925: 2.5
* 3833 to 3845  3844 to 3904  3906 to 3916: -4.1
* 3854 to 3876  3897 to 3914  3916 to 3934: -4.4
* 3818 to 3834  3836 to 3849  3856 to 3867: 0.2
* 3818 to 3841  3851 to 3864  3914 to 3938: -4.7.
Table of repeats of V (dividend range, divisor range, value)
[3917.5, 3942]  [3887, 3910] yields 0.68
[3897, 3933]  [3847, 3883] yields 0.91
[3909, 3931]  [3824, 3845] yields 1.27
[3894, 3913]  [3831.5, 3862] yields 1.14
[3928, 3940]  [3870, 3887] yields 0.45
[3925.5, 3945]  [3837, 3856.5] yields 0.58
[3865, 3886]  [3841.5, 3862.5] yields 0.95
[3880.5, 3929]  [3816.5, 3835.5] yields 1.20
